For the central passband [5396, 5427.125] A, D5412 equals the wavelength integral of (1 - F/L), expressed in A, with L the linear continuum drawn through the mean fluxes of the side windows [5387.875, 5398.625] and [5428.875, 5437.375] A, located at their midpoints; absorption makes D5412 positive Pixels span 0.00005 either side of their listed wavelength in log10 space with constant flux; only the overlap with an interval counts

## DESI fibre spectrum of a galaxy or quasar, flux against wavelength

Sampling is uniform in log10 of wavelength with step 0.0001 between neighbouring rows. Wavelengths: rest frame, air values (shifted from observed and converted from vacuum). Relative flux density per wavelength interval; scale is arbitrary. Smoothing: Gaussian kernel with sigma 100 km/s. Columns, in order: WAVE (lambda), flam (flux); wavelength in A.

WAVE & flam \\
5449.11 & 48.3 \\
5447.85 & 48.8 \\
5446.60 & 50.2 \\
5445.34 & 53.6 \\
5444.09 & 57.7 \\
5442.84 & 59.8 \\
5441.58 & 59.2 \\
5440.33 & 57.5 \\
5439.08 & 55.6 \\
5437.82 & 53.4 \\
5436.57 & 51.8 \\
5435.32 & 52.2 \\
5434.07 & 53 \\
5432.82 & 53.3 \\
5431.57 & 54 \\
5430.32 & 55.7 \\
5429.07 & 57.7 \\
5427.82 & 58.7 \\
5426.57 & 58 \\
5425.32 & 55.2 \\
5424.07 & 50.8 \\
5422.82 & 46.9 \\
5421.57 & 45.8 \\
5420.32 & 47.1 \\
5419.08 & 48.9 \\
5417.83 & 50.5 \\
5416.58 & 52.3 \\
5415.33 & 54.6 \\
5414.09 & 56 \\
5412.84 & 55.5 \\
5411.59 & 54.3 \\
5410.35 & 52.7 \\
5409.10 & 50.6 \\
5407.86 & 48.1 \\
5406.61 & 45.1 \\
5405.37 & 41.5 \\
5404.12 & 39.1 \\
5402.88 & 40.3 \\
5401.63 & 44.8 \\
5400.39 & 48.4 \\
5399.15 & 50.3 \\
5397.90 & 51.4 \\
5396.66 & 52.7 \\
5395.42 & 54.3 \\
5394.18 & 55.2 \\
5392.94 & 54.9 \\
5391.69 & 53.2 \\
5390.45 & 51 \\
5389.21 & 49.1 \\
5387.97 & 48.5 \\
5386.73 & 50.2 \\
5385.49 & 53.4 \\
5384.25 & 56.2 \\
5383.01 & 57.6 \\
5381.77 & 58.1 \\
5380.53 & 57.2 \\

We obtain 2.0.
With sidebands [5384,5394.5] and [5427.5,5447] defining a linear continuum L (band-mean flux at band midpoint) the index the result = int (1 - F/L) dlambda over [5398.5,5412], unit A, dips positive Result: 1.6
